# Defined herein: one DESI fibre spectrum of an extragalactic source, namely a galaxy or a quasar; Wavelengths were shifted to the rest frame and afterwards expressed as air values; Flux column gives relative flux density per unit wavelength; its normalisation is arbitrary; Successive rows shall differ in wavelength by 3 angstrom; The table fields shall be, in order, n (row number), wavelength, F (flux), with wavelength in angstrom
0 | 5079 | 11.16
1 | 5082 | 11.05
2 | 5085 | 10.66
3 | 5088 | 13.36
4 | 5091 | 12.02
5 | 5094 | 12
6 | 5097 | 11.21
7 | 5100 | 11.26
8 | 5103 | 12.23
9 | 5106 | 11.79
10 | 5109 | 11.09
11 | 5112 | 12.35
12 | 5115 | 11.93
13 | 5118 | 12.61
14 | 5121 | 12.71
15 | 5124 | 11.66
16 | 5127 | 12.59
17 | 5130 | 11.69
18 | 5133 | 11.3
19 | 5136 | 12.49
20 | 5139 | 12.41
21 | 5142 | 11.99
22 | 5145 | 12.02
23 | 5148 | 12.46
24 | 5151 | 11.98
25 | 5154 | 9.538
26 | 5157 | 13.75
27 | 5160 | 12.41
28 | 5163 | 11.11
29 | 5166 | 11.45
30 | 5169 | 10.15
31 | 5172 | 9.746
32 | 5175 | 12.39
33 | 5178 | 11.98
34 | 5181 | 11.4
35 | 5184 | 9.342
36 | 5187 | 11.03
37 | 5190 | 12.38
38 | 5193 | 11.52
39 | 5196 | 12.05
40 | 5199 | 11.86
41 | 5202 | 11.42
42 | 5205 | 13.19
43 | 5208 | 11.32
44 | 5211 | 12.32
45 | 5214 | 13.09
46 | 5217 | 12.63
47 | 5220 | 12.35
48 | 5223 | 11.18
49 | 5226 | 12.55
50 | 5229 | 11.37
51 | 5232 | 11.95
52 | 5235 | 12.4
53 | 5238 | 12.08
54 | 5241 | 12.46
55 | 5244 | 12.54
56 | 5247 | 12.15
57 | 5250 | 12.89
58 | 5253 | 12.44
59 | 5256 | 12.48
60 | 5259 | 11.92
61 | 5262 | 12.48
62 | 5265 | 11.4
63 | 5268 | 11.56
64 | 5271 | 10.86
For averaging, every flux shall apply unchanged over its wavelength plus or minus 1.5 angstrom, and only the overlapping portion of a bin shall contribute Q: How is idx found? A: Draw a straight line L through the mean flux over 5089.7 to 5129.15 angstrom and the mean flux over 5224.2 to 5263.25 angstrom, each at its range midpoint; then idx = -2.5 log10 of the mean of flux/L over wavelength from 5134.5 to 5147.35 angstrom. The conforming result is -0.02 mag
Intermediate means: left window 12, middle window 12.2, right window 12.3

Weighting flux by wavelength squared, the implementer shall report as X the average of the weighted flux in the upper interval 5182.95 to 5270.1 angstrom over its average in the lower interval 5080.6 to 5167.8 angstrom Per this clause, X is 1.1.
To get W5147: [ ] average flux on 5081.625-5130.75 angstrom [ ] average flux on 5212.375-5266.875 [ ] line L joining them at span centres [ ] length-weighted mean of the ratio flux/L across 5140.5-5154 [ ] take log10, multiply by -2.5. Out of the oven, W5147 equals 0.02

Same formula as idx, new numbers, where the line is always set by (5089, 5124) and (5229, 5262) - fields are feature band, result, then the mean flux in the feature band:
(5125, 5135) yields 0.01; 11.9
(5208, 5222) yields -0.02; 12.4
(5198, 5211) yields 0.02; 12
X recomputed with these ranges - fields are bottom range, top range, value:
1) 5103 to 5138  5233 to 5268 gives 1.07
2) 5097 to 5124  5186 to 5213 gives 1.04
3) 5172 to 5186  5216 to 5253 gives 1.12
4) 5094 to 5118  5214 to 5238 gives 1.08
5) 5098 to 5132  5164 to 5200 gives 0.97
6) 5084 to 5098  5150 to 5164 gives 1.01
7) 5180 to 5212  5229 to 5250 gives 1.07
